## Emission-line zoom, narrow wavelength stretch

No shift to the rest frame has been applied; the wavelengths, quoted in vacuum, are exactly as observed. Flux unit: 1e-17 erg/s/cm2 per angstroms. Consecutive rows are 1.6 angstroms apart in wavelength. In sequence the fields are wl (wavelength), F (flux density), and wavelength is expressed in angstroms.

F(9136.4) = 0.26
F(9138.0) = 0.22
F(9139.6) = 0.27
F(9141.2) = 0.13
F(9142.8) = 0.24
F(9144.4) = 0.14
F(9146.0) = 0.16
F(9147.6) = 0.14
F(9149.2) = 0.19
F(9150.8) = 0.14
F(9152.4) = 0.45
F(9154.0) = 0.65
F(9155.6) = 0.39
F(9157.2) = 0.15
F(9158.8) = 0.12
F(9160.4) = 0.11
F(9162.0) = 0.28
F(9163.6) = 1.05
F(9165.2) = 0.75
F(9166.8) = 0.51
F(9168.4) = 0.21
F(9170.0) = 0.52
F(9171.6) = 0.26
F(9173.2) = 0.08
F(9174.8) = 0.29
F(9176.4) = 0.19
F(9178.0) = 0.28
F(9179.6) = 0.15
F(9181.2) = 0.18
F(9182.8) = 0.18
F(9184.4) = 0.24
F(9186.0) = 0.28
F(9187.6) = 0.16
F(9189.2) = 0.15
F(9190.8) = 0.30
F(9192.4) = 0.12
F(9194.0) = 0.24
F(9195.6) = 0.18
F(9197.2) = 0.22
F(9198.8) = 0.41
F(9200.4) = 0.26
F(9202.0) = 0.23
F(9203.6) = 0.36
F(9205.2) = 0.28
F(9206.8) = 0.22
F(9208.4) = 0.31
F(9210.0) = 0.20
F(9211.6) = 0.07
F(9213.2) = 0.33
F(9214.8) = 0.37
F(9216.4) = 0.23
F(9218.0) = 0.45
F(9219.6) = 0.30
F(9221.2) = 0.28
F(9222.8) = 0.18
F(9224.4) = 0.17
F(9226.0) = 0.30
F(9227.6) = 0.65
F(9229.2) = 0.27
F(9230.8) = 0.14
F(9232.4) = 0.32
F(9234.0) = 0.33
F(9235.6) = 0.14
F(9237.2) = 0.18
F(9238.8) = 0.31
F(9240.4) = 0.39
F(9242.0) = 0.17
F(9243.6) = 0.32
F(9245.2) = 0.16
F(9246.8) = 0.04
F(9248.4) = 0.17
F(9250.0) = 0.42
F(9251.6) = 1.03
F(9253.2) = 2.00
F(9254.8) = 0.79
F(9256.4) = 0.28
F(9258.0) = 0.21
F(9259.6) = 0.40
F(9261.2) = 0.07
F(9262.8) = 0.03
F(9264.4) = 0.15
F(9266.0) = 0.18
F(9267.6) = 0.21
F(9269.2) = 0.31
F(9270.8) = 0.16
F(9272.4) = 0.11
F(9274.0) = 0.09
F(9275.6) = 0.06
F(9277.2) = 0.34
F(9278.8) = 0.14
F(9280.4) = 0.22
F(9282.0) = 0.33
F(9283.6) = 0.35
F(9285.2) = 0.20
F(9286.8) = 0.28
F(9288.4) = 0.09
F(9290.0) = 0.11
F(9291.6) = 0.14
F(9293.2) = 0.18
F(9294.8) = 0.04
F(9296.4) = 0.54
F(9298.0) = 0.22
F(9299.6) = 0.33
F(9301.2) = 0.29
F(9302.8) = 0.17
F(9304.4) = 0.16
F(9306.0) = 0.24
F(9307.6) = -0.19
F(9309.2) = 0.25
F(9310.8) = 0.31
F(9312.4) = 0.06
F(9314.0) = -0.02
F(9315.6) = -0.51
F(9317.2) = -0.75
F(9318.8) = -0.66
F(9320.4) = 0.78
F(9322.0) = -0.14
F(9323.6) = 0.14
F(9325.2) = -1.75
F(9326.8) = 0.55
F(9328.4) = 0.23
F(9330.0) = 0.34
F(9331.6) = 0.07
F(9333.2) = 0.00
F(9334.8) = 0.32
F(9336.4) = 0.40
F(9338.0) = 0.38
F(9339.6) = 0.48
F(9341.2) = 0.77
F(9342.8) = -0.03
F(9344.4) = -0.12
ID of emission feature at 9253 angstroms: [O III]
